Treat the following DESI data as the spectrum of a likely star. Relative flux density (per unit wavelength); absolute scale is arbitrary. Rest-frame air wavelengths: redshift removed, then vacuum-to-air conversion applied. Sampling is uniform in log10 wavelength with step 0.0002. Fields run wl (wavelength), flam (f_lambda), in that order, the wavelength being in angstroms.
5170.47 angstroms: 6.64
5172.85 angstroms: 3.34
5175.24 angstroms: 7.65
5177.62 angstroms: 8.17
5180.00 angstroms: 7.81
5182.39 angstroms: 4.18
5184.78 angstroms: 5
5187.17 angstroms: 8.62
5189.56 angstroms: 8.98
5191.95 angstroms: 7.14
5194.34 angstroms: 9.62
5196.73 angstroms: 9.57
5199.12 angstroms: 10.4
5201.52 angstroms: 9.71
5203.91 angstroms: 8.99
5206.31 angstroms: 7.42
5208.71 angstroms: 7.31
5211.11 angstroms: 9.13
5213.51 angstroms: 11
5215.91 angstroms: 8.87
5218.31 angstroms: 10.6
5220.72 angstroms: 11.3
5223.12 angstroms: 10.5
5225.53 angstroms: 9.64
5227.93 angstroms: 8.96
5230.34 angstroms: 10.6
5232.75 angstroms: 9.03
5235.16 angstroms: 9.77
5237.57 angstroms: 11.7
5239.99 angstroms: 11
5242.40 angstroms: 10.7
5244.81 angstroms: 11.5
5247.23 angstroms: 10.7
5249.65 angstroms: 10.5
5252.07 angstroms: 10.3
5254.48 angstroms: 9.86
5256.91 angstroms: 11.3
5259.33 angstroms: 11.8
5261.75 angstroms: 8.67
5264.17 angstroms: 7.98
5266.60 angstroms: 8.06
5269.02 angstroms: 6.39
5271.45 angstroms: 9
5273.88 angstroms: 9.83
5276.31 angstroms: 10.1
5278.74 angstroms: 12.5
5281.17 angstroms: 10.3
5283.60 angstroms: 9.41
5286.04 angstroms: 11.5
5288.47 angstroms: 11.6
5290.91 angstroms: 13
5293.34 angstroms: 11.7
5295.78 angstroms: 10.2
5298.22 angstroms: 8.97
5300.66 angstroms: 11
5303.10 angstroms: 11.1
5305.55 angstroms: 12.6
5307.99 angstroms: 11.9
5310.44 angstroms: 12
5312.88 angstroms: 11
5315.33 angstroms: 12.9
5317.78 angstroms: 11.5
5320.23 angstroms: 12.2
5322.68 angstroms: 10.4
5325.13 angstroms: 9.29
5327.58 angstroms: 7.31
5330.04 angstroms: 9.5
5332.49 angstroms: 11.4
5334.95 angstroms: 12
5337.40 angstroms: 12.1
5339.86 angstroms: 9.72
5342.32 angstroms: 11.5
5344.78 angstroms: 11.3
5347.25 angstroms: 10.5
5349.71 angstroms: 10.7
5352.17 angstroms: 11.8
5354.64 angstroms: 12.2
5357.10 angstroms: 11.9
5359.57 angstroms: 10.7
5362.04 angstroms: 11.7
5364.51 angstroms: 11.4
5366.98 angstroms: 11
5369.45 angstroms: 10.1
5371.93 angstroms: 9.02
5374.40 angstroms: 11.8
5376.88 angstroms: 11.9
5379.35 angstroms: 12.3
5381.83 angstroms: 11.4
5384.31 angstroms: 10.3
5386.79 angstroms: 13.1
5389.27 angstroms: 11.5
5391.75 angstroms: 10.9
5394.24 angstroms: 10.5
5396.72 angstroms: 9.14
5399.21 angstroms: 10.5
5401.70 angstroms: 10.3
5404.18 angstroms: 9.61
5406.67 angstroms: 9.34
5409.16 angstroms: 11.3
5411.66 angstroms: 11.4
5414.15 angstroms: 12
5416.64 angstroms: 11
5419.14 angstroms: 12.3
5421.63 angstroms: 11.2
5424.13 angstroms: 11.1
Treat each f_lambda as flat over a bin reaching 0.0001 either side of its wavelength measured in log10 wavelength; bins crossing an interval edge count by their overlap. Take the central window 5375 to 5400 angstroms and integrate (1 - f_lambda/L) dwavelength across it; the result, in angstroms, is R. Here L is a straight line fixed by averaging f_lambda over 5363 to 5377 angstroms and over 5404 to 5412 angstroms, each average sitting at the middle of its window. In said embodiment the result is -1.3 angstroms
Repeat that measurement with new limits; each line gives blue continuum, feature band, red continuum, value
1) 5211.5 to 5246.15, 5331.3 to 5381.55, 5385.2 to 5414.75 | -2.81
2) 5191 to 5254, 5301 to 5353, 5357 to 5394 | -1.38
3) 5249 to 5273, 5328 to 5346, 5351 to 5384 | -0.27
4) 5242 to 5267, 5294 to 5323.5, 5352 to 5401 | -2.04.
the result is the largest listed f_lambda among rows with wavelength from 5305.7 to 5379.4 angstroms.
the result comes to 12.9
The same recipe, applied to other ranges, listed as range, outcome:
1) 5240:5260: 11.8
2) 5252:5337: 13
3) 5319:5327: 12.2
